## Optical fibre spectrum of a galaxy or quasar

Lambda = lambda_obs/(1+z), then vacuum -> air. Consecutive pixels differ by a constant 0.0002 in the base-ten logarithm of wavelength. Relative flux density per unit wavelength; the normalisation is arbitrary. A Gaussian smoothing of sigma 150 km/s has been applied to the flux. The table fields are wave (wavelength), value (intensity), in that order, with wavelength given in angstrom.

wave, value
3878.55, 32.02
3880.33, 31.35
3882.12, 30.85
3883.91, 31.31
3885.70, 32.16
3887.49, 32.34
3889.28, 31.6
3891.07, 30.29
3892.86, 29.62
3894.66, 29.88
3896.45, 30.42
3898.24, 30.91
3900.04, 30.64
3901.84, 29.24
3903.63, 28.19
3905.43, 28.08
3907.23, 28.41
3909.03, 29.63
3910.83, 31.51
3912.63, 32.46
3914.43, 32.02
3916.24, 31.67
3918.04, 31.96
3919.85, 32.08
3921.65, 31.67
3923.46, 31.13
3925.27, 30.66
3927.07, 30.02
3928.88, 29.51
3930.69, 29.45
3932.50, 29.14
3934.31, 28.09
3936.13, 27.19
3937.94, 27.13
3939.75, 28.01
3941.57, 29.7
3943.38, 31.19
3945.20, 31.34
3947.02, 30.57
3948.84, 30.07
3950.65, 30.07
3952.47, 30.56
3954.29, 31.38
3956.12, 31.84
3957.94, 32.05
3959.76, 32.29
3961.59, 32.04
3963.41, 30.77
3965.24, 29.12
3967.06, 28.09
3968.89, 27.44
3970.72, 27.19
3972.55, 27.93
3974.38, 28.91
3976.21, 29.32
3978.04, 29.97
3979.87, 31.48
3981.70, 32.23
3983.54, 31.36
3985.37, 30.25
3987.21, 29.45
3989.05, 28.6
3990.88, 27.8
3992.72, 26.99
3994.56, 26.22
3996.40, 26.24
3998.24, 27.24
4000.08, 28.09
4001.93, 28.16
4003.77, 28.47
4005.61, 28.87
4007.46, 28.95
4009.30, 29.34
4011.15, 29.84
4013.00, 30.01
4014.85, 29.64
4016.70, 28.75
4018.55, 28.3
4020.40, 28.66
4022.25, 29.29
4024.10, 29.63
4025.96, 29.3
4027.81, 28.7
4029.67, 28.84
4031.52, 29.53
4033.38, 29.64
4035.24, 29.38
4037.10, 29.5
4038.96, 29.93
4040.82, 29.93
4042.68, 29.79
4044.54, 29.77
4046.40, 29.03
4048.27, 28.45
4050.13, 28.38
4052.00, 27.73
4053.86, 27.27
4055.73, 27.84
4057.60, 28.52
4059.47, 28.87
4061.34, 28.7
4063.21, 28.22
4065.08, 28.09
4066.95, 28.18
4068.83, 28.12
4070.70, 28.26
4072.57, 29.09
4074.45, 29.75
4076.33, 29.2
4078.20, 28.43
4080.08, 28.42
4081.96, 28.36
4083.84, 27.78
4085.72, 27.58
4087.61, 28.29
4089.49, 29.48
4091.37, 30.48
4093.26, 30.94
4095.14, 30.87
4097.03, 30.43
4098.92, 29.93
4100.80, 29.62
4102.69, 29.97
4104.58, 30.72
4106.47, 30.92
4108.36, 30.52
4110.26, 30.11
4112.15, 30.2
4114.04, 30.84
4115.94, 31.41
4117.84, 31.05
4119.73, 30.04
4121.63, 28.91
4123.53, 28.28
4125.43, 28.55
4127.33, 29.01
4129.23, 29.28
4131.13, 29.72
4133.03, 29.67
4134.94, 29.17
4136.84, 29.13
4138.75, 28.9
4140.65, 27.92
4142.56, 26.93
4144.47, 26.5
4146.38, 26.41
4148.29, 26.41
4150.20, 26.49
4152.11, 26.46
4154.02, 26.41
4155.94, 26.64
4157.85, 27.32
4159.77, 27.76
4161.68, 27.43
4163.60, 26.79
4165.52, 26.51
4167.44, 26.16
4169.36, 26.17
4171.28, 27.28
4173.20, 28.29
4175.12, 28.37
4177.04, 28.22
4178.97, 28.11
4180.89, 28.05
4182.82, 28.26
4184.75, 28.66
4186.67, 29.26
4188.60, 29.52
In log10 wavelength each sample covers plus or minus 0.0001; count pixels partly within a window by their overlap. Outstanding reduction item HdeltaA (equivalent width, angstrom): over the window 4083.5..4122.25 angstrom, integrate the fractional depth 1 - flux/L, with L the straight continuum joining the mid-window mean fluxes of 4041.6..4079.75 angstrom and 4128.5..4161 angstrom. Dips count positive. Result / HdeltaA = -2.6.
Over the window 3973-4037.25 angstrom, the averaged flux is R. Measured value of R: 29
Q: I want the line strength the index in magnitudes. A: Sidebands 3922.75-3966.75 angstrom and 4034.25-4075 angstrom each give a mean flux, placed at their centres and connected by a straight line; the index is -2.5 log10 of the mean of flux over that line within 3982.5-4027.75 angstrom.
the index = 0.02 mag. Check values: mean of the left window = 30.1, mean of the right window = 28.8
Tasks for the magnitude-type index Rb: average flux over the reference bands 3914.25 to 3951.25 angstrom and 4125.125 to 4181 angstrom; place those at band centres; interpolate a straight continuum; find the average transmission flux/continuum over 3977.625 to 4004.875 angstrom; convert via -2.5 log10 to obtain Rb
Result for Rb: 0.02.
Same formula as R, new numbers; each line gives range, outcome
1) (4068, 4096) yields 29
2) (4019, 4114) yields 29.2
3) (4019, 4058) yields 29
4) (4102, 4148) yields 29.3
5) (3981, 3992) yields 29.8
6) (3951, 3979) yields 29.9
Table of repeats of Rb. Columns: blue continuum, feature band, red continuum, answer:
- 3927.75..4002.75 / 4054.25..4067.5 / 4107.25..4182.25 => 0.018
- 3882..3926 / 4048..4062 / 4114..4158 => 0.037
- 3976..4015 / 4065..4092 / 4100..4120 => 0.054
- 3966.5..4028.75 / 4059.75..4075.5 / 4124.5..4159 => -0.008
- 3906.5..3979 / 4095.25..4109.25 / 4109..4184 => -0.064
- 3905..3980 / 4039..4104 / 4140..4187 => -0.020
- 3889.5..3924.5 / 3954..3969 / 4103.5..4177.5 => -0.023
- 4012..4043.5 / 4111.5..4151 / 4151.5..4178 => -0.043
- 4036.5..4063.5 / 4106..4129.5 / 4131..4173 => -0.079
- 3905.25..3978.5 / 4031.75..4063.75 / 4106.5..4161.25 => 0.013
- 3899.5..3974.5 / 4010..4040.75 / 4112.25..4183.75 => -0.004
